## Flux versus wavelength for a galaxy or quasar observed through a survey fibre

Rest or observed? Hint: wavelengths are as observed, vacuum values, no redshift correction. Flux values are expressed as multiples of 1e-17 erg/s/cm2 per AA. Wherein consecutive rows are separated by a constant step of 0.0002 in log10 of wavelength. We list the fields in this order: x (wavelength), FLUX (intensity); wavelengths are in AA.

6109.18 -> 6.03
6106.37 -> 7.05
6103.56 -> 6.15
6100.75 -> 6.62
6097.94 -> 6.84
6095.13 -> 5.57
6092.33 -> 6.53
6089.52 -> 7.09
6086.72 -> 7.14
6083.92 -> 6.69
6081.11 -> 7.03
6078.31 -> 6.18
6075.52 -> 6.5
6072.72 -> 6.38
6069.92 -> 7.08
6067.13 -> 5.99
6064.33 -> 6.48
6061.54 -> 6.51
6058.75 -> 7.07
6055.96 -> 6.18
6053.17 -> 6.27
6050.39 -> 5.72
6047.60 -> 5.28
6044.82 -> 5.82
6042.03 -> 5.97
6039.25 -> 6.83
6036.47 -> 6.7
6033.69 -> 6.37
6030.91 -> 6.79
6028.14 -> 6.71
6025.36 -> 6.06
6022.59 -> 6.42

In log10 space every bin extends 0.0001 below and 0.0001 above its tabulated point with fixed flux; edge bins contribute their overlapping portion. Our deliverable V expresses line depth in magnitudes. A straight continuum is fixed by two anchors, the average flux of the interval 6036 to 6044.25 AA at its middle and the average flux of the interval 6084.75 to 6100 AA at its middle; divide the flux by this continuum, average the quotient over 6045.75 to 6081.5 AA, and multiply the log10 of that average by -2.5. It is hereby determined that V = 0.03 mag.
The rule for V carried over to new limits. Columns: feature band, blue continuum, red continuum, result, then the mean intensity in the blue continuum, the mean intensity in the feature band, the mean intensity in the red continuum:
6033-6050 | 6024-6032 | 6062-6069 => 0.056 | 6.51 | 6.12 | 6.33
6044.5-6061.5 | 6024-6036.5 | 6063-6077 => 0.066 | 6.51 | 6.11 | 6.48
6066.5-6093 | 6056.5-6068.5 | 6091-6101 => -0.043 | 6.49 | 6.68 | 6.36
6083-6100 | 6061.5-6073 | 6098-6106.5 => -0.015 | 6.49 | 6.64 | 6.58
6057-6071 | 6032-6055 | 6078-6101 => -0.041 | 6.13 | 6.6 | 6.65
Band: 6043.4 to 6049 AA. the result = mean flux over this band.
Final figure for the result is 5.54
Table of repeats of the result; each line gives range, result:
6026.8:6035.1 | 6.63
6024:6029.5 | 6.38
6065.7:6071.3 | 6.53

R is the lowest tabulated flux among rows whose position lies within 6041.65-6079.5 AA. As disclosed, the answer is 5.28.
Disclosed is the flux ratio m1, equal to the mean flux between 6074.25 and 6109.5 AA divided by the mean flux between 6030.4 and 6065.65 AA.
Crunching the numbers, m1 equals 1.05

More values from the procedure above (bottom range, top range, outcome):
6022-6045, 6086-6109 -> 1.02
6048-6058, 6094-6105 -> 1.04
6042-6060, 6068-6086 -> 1.10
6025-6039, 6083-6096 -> 1.01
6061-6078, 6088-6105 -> 1.00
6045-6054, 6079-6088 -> 1.20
